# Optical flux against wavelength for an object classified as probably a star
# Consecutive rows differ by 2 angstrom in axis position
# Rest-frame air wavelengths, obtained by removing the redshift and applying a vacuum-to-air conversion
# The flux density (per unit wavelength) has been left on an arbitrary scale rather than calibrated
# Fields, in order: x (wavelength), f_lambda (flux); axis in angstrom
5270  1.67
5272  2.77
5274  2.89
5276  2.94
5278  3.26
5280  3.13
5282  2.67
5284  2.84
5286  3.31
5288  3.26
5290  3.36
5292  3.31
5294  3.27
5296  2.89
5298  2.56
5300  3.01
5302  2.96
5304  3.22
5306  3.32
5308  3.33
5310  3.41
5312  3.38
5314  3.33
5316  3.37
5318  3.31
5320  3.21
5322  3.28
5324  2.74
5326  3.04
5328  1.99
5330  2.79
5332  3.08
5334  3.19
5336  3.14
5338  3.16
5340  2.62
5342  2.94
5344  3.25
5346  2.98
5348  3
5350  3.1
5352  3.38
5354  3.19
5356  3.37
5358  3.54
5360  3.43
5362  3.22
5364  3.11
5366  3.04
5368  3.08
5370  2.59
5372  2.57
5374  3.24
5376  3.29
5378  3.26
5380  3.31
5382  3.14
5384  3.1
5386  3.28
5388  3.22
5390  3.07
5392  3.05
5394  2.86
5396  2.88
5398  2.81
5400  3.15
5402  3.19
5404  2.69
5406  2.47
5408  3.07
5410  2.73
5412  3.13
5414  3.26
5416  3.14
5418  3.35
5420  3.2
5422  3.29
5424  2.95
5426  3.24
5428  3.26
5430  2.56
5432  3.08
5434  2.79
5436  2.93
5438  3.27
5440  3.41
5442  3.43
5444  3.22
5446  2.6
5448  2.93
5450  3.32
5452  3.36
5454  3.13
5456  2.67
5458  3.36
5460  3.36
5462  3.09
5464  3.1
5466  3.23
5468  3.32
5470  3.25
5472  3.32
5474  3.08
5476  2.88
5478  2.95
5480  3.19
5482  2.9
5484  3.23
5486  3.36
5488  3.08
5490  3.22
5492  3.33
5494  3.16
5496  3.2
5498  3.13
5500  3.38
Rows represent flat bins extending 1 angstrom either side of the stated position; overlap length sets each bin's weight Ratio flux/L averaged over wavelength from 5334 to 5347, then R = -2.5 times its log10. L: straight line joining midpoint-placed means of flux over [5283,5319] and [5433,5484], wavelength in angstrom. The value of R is 0.05 mag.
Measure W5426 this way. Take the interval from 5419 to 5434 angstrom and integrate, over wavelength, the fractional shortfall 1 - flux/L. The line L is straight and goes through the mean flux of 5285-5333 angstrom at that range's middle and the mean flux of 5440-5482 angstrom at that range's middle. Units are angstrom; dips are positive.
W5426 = 0.3 angstrom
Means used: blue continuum 3.11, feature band 3.06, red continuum 3.14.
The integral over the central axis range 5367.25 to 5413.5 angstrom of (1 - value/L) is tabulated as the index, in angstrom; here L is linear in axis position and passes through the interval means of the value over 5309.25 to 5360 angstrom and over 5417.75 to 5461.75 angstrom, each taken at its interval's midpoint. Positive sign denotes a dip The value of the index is 1.6 angstrom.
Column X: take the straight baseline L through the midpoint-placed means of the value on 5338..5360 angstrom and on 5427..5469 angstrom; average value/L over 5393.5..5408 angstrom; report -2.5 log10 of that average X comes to 0.092 mag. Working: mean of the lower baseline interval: 3.15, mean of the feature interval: 2.88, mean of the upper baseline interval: 3.12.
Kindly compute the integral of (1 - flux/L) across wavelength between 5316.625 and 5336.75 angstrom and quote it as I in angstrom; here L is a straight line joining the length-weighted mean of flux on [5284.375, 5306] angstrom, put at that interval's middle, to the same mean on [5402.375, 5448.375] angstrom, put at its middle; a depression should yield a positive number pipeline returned 0.8 angstrom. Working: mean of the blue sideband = 3.12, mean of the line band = 2.98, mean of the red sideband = 3.05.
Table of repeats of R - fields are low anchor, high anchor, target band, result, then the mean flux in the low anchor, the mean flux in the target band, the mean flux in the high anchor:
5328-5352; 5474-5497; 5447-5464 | -0.02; 2.99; 3.15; 3.13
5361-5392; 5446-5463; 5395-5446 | 0.02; 3.1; 3.05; 3.12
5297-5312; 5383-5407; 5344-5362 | -0.07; 3.13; 3.25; 2.98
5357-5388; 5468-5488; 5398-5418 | 0.05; 3.15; 2.99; 3.14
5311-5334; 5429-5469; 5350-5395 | -0.03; 3.05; 3.15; 3.11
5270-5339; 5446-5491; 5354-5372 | -0.02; 3.06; 3.14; 3.14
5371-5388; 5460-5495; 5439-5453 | -0.01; 3.15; 3.18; 3.16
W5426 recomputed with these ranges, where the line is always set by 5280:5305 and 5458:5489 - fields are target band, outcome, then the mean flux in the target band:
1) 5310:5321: -0.9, 3.33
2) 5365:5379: 0.4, 3.01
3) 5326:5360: 0.3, 3.06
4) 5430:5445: 0.1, 3.12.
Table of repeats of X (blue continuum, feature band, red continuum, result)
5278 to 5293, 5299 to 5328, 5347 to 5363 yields 0.01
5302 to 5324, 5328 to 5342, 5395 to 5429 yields 0.11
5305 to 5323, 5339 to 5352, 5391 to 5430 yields 0.07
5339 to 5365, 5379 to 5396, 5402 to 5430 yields -0.01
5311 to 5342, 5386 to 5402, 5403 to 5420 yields -0.01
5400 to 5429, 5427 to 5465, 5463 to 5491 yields 0.00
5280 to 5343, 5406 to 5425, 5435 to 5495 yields 0.01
